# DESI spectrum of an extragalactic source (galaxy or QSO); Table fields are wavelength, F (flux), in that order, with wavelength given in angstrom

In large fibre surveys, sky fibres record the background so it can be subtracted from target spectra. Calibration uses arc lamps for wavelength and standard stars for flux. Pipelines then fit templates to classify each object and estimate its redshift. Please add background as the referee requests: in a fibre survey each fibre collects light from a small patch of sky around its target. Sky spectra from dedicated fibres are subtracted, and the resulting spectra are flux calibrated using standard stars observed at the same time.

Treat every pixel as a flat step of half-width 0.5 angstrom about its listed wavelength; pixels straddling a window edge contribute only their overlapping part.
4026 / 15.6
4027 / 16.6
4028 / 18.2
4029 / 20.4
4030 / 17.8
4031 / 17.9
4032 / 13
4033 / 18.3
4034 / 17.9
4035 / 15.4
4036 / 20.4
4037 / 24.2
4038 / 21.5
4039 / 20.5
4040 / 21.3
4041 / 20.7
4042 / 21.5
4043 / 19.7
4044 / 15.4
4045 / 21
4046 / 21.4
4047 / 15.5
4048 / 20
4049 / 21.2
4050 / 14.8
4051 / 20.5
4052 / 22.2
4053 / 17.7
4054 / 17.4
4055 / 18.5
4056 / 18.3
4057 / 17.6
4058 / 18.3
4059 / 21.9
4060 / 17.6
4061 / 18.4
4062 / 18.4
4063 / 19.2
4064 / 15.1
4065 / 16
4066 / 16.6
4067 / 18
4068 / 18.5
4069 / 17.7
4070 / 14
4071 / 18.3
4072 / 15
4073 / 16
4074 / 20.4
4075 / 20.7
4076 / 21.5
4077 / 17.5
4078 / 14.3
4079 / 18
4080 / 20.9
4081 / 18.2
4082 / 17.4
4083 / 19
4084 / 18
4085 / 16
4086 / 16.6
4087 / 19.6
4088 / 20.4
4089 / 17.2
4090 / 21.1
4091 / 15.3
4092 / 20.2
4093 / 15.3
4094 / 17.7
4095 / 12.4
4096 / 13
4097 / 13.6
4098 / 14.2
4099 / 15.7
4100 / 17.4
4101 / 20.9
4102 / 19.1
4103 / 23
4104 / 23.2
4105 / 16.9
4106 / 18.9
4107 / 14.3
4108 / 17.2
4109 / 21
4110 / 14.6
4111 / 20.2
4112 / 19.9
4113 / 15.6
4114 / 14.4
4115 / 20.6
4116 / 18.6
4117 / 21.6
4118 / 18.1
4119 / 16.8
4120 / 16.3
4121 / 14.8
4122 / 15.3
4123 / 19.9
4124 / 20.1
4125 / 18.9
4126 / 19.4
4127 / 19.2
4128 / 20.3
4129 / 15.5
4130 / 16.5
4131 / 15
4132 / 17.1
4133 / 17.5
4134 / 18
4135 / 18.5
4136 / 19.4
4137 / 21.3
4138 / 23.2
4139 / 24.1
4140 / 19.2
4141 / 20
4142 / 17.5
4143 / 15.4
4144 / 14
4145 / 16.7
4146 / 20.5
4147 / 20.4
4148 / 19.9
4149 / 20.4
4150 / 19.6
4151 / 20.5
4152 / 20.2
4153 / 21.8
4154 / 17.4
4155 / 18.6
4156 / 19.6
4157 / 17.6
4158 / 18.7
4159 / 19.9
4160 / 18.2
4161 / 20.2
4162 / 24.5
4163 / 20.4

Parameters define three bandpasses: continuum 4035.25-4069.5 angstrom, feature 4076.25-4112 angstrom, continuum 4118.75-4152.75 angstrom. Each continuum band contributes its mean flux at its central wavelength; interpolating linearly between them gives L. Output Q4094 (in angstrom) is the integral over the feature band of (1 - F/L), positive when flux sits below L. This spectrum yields 2.05 angstrom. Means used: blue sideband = 19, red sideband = 18.6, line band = 17.7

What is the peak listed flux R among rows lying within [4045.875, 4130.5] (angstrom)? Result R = 23.2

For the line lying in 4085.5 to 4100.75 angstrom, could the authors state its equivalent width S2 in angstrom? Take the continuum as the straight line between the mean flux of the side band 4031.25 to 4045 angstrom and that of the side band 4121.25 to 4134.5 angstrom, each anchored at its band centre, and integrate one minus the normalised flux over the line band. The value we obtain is 1.39 angstrom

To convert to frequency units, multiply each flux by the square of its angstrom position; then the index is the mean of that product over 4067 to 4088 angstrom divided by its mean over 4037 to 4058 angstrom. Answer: 0.9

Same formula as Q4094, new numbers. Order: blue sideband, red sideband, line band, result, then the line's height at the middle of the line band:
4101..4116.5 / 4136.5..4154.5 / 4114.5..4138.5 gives 0.8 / 19.1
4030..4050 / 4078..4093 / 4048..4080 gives 0.9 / 18.6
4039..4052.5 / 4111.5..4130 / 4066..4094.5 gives 1.5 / 18.9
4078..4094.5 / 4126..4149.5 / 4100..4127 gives -0.1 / 18.4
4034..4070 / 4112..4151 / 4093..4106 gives 1.0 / 18.6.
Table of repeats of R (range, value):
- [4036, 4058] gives 24.2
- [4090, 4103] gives 23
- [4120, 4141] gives 24.1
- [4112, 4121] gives 21.6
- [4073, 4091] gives 21.5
